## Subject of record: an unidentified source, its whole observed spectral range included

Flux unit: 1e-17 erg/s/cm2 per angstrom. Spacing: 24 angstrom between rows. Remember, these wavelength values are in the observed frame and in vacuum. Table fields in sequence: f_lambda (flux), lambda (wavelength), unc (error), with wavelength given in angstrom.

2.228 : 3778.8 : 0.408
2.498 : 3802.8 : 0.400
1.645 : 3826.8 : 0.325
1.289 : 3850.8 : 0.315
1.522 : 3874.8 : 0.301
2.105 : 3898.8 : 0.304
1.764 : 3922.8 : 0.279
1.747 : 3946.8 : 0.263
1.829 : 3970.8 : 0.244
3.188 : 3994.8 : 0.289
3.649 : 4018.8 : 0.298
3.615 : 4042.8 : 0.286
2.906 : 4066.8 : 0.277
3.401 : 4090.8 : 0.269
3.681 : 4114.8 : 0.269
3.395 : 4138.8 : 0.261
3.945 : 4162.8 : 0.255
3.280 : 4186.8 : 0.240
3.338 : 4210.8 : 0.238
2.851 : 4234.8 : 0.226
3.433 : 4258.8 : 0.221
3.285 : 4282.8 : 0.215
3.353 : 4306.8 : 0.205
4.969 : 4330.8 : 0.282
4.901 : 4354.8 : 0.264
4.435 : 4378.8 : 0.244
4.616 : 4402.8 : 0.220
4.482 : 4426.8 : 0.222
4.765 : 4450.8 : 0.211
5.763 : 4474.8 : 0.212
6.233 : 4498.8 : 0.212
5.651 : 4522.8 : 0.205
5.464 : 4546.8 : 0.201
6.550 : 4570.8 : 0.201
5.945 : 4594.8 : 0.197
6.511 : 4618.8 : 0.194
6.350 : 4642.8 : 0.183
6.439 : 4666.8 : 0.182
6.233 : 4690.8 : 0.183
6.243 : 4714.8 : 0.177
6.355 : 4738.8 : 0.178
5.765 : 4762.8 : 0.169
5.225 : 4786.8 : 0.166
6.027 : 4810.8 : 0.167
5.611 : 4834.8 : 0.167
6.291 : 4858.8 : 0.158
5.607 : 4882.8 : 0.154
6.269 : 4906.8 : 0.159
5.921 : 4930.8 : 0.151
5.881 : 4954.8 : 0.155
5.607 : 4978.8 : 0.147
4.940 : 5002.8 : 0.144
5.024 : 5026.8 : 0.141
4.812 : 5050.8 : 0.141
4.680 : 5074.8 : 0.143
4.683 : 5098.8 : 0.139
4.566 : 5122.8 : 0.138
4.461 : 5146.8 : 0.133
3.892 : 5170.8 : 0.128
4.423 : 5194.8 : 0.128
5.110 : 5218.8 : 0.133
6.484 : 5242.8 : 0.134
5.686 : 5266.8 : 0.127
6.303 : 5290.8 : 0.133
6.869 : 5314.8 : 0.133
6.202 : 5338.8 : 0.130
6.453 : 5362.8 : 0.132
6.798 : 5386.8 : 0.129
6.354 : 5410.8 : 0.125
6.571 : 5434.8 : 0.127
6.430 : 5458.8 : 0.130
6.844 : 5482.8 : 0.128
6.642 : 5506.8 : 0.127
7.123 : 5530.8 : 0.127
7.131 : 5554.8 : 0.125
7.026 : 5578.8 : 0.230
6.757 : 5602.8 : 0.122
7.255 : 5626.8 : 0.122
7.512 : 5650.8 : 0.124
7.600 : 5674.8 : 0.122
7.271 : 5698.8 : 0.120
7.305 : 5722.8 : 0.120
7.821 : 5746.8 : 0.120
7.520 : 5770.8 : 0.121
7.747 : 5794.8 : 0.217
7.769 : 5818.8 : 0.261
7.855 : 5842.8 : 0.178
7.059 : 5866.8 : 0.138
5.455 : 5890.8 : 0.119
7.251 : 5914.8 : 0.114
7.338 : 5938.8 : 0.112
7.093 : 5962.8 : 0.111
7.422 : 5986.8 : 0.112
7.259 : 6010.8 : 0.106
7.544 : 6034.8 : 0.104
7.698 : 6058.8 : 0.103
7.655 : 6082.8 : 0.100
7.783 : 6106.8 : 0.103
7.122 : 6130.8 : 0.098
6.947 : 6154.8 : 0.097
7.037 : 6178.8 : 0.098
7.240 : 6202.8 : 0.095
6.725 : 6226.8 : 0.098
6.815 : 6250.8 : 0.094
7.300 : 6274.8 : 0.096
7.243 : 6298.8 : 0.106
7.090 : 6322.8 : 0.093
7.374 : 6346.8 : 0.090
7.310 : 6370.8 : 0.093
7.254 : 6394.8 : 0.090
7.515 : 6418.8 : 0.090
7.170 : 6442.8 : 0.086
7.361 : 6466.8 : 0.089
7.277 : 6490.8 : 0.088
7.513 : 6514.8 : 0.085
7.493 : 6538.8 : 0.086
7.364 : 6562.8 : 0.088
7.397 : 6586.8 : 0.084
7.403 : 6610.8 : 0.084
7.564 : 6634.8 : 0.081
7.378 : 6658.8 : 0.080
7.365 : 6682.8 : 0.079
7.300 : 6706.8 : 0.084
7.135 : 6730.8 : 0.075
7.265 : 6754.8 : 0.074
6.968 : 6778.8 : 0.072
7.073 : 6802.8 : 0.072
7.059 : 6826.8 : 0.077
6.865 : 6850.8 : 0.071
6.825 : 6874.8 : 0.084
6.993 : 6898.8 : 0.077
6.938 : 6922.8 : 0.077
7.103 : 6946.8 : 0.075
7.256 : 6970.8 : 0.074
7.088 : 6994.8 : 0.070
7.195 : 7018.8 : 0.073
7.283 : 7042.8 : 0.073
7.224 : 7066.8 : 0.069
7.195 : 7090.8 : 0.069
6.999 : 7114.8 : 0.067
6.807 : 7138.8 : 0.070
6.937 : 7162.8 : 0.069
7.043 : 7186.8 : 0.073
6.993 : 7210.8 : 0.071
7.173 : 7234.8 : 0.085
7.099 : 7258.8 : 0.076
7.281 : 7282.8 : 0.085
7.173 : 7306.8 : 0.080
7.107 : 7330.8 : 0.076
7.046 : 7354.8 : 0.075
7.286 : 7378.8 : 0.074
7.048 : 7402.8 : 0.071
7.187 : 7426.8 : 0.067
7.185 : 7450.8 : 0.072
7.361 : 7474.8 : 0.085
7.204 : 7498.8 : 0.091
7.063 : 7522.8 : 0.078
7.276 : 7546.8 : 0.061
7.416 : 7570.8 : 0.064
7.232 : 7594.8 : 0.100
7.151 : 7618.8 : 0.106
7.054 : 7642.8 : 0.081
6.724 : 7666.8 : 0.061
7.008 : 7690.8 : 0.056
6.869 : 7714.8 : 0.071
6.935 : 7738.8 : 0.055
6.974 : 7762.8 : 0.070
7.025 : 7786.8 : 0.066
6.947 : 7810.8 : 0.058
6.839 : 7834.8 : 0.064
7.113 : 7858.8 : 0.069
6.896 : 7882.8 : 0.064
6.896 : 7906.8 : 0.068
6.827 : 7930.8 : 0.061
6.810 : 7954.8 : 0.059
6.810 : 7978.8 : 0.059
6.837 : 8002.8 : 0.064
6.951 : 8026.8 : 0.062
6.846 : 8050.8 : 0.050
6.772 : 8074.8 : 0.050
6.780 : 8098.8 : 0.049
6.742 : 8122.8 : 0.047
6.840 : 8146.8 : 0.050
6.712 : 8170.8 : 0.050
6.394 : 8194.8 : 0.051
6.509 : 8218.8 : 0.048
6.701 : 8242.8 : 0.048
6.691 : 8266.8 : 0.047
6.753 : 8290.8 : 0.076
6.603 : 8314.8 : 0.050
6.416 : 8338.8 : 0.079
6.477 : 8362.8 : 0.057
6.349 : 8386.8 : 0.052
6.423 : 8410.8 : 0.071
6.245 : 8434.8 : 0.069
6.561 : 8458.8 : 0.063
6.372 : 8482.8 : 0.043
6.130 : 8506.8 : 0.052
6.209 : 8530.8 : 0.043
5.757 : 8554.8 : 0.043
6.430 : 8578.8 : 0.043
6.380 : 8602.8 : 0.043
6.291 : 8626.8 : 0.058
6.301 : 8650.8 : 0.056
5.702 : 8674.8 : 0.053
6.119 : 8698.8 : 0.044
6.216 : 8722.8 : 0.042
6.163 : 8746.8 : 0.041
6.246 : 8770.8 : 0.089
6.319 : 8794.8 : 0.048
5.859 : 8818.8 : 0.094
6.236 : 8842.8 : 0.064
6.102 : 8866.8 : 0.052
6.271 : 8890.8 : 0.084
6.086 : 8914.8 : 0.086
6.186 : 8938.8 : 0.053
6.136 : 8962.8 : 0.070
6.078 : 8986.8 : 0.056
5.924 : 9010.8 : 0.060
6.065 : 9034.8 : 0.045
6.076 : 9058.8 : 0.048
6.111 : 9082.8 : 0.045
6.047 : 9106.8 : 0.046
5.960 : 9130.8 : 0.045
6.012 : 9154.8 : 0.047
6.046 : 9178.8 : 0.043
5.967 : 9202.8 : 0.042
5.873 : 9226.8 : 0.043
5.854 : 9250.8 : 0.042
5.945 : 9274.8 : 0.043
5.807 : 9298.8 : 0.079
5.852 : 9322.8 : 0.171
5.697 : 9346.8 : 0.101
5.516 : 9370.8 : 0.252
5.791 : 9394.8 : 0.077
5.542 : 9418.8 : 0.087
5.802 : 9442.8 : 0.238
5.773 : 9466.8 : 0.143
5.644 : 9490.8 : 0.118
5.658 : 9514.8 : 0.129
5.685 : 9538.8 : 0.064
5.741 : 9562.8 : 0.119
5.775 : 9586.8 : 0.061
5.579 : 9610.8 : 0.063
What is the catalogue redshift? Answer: 0.000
